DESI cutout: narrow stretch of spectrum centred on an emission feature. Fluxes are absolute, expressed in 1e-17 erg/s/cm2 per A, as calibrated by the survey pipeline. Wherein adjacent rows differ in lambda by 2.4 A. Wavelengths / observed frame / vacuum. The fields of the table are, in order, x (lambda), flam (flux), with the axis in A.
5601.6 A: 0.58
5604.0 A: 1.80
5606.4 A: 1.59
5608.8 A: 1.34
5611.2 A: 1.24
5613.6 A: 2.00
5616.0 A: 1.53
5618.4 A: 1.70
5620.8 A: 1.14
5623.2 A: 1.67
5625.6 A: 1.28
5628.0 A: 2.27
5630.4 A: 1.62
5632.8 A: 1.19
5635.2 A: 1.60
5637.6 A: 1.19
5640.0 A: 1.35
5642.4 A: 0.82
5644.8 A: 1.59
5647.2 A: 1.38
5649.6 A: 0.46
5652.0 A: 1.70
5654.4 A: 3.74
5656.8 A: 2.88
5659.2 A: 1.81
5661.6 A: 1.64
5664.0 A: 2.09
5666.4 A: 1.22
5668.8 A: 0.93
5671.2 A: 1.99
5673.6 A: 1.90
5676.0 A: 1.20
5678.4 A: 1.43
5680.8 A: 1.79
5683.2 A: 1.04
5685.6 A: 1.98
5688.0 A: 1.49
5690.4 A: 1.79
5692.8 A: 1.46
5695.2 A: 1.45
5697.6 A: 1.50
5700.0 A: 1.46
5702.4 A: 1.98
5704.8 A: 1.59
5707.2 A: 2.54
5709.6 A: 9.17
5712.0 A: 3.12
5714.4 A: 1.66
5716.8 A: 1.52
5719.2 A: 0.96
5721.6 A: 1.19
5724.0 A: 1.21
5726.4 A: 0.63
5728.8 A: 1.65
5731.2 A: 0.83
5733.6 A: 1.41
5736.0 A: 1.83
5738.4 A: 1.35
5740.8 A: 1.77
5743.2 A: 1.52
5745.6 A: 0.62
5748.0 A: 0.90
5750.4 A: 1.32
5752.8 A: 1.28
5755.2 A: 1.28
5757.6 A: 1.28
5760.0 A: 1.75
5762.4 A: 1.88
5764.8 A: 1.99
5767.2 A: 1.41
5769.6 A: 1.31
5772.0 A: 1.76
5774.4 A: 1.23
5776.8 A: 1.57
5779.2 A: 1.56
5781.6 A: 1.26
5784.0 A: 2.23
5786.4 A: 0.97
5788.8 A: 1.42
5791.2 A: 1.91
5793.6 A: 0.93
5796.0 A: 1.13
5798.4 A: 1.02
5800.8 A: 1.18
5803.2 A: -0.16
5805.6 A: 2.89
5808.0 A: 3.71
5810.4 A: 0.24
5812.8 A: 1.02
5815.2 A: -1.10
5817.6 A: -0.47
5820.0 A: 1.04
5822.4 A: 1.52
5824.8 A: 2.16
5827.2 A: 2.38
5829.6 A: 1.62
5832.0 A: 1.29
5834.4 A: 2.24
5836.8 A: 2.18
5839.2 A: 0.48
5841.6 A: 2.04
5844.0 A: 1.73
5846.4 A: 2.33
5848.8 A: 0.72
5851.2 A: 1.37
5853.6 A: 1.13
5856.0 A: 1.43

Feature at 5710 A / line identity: [O III]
